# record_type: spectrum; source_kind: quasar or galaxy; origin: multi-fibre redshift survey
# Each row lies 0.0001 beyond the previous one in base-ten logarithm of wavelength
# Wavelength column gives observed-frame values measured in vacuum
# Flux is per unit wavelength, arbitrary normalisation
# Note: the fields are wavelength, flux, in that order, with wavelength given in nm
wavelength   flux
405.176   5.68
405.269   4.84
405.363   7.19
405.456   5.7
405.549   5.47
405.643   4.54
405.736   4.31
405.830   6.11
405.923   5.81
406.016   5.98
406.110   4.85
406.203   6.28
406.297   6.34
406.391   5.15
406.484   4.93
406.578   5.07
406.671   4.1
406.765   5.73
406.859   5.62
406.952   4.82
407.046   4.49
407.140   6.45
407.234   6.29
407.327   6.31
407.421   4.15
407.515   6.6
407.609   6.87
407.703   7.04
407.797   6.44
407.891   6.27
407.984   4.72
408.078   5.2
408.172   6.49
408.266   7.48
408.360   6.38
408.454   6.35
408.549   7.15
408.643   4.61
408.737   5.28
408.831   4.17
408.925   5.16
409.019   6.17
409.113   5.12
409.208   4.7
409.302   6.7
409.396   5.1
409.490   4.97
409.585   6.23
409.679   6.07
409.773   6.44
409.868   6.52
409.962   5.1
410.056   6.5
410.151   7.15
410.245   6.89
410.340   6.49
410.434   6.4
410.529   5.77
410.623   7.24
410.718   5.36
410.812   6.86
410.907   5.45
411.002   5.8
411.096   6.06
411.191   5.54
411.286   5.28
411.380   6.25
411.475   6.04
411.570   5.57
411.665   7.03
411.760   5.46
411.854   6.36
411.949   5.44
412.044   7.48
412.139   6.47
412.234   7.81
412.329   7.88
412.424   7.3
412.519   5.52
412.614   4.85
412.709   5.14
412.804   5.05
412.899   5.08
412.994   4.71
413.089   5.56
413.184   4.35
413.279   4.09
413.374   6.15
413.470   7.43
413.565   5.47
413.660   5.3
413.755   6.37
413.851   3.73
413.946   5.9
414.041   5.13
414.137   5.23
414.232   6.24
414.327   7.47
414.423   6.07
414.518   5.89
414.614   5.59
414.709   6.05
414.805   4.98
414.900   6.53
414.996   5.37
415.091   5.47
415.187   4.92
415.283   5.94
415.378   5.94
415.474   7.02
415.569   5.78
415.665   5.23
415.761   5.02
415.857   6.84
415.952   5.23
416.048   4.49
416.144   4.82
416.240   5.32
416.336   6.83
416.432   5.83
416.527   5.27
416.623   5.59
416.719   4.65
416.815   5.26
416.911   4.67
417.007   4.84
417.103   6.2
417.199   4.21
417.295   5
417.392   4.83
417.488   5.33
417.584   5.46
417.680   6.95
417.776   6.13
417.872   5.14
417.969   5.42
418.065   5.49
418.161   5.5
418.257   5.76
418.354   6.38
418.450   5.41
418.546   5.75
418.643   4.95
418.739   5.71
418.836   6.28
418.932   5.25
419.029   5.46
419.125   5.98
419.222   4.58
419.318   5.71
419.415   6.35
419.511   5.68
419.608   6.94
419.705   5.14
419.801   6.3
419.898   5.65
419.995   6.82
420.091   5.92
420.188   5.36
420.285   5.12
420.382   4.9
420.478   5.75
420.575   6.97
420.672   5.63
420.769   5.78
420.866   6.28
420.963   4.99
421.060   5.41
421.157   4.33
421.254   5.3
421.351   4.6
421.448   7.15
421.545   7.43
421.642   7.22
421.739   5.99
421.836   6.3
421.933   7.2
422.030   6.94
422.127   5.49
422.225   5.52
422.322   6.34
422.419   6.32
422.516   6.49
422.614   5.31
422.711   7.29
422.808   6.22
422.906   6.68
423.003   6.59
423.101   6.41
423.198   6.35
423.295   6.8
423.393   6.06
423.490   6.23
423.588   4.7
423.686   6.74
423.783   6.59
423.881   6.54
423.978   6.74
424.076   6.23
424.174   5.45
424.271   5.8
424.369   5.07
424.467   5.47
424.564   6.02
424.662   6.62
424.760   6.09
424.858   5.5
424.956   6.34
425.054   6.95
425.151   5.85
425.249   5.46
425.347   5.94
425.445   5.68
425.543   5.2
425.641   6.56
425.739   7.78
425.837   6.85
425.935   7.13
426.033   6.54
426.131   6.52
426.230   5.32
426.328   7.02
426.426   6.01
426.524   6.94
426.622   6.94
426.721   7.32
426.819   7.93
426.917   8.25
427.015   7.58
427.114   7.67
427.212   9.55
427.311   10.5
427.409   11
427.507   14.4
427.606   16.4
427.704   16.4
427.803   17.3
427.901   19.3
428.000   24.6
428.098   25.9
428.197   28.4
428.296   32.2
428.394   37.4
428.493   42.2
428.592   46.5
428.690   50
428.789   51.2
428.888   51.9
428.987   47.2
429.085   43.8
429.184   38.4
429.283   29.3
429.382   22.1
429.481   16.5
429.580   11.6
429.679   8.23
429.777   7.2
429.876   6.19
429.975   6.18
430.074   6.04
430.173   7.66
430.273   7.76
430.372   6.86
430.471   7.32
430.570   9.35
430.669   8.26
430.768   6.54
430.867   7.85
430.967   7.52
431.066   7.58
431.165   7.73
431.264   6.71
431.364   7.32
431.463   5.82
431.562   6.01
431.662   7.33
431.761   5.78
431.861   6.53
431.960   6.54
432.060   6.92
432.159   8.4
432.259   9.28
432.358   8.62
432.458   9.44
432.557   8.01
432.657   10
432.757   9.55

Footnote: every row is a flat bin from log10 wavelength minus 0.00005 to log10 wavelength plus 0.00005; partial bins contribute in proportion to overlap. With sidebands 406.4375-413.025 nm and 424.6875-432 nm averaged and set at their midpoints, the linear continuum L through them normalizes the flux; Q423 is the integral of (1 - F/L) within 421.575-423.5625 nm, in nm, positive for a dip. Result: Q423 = 0.90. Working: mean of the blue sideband 5.91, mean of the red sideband 14.2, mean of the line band 6.38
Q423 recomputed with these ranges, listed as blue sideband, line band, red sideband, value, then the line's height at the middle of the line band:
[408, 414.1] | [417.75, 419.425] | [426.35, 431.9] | 0.771 nm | 10.4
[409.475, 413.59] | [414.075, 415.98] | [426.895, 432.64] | 0.517 nm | 8.03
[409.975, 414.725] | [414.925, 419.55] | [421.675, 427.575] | 0.549 nm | 6.28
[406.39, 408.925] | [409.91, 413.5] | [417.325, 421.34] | -0.207 nm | 5.69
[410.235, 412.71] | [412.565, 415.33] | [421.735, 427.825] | 0.380 nm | 6.4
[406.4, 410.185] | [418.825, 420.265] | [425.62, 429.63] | 0.852 nm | 14.2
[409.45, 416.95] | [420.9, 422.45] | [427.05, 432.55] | 0.736 nm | 11.5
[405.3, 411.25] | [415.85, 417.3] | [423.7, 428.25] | 0.411 nm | 7.37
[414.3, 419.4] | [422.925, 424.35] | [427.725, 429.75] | 0.992 nm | 20.5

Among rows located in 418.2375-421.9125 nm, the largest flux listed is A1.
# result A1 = 7.43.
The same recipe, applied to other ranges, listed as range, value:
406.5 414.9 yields 7.88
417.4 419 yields 6.95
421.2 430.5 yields 51.9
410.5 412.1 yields 7.48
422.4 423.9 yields 7.29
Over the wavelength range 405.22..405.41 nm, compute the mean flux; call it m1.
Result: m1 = 6.01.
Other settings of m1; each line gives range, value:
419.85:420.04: 6.22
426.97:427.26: 8.26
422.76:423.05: 6.49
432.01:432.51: 8.54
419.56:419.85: 6.12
